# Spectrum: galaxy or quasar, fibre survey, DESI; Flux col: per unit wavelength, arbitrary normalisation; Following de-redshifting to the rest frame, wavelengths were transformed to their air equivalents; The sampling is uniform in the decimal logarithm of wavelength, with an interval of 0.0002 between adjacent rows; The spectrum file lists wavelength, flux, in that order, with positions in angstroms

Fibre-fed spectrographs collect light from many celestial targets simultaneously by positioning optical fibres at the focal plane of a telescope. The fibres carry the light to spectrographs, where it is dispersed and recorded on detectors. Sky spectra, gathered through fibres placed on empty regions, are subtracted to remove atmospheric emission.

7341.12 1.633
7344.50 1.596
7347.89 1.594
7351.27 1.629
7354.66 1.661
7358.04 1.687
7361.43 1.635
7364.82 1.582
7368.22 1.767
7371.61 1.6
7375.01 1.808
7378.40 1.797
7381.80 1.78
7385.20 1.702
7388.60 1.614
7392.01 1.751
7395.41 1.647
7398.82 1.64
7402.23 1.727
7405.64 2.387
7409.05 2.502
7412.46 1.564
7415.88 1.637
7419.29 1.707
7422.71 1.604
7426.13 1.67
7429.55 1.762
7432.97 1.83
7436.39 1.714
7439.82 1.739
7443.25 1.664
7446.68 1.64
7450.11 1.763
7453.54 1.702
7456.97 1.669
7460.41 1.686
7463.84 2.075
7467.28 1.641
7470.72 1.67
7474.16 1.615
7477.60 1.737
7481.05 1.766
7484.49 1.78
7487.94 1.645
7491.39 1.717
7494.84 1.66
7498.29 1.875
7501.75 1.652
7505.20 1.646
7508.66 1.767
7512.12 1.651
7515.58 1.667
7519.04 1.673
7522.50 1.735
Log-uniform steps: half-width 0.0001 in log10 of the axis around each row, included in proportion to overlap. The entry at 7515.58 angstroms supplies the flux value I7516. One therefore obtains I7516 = 1.667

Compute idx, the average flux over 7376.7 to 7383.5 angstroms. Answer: 1.79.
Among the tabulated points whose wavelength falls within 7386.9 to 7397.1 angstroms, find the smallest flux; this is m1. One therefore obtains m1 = 1.614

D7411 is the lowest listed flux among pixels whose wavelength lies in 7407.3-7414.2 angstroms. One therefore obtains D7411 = 1.564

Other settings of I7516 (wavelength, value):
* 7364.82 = 1.582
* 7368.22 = 1.767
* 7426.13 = 1.67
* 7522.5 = 1.735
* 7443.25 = 1.664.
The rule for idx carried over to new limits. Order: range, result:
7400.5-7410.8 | 2.2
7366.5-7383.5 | 1.75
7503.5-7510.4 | 1.71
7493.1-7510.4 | 1.72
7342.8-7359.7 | 1.63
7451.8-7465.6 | 1.78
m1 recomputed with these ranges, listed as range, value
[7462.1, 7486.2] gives 1.615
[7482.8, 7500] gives 1.645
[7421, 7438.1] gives 1.604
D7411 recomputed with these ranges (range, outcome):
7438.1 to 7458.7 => 1.64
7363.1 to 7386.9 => 1.582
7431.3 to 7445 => 1.664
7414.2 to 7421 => 1.637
